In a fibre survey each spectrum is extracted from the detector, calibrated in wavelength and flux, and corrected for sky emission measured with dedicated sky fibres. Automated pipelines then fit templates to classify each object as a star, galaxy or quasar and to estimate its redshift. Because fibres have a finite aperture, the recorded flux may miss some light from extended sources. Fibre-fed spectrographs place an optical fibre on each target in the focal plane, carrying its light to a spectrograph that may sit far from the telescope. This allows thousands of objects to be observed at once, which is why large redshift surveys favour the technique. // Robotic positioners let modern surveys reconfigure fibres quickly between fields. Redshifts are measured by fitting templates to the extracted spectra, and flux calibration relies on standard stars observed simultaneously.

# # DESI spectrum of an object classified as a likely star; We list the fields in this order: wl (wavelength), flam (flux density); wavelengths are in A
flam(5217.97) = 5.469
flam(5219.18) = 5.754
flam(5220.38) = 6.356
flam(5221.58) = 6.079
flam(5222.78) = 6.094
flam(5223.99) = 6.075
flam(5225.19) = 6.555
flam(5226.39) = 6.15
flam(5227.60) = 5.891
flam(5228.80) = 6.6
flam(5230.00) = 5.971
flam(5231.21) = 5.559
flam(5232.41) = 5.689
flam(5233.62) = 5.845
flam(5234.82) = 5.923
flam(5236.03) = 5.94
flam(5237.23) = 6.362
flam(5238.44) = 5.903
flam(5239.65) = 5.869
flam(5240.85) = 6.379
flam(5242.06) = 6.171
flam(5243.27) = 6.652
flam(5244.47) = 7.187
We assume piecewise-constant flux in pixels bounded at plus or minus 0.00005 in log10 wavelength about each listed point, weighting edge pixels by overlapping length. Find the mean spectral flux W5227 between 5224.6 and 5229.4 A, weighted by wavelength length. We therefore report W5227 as 6.3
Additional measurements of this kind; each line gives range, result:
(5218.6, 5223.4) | 6.07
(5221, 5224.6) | 6.08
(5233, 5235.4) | 5.88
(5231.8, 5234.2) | 5.76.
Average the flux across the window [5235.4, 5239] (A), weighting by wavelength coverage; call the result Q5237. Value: 6.06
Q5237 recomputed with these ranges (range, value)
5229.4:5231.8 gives 5.76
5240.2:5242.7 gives 6.27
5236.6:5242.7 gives 6.14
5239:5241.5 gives 6.12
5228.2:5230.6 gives 6.3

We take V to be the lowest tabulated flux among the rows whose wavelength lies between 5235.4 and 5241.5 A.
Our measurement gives 5.869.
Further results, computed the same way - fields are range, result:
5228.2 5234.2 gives 5.559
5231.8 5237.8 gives 5.689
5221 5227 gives 6.075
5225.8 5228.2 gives 5.891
